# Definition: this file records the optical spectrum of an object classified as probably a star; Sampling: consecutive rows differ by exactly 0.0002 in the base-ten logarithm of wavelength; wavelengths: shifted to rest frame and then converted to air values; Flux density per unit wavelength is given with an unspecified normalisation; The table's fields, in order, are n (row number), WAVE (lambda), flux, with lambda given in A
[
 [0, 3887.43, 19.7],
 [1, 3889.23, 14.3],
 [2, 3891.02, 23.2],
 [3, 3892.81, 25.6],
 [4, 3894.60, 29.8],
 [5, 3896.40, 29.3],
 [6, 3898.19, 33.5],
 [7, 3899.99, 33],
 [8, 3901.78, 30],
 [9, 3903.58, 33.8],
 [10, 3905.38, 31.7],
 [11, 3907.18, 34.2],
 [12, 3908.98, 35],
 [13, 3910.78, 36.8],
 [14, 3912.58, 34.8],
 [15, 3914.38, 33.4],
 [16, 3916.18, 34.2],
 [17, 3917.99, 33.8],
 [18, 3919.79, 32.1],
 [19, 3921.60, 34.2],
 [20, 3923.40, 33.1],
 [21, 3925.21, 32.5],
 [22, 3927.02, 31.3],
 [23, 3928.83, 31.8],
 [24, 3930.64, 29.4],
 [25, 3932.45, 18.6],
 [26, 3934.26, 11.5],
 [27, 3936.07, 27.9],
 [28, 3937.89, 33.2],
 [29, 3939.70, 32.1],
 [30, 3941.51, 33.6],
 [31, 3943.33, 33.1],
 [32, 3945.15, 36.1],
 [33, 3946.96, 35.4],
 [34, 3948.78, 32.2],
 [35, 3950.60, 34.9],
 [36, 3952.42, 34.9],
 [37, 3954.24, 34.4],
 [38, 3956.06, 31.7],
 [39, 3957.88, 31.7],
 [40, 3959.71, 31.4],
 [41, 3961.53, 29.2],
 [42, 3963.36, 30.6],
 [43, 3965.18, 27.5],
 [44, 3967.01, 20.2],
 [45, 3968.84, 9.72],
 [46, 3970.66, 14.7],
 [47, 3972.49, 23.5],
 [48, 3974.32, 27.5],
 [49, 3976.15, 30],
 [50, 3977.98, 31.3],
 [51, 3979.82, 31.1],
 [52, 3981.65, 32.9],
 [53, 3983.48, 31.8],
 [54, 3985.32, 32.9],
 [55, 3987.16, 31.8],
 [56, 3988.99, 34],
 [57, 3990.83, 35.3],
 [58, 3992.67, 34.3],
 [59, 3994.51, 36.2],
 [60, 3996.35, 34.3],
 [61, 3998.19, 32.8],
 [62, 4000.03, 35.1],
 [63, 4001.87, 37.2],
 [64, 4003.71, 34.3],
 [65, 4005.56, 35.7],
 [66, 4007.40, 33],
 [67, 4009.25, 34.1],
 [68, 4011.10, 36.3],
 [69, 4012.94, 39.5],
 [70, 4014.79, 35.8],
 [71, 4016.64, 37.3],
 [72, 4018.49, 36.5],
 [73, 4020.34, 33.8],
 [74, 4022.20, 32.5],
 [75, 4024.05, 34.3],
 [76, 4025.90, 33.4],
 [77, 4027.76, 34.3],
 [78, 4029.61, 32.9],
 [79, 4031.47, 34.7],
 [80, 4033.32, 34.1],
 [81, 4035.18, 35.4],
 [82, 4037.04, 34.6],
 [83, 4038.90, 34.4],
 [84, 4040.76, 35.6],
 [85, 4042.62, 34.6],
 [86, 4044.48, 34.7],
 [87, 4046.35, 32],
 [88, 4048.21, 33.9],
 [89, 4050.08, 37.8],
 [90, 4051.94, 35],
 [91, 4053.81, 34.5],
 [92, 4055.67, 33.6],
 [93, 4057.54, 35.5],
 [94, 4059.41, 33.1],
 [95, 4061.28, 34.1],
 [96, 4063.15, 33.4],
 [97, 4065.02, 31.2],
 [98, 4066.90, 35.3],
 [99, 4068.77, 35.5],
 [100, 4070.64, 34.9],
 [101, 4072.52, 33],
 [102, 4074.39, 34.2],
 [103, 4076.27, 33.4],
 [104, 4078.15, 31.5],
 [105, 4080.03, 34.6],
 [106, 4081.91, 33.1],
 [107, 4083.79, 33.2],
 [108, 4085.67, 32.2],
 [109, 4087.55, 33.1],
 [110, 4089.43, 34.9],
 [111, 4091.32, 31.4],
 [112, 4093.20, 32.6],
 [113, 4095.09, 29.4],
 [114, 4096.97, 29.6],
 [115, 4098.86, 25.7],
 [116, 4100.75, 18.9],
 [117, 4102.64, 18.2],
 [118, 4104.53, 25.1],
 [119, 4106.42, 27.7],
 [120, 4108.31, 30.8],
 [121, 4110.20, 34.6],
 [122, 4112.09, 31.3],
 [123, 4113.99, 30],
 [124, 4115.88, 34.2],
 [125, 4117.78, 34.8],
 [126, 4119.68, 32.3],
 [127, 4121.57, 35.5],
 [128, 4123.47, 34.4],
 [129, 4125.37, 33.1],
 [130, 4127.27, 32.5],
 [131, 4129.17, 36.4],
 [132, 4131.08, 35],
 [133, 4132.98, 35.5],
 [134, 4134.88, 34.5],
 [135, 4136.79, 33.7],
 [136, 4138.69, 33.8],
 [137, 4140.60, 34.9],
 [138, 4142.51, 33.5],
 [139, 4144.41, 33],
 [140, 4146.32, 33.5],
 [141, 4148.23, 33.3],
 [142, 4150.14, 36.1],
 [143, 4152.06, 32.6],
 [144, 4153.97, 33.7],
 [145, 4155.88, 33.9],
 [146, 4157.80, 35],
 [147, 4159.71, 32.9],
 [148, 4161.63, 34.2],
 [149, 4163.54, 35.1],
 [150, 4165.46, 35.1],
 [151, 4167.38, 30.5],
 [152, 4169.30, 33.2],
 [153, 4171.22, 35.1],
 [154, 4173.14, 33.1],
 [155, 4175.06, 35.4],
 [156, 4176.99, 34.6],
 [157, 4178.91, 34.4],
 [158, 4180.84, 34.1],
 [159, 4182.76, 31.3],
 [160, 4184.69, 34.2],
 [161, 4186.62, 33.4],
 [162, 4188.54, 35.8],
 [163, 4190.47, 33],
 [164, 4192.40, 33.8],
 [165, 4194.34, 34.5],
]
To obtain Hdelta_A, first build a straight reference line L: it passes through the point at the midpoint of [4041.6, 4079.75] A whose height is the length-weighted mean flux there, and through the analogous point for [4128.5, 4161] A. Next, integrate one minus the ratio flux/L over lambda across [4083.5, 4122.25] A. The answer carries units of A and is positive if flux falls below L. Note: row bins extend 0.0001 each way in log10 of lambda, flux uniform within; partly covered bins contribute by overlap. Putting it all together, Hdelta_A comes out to 4.5 A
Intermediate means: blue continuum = 34.1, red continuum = 34.2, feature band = 30.2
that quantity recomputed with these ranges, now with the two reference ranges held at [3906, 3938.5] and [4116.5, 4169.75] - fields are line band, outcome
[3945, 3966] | -0.7 A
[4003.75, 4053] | -3.7 A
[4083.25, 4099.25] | 0.9 A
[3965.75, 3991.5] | 3.4 A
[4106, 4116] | 0.6 A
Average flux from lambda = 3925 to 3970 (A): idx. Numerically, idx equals 29.3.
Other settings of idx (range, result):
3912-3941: 30.2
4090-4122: 29.5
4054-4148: 32.4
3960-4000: 29.3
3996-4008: 34.7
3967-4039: 32.5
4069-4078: 33.8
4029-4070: 34.4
